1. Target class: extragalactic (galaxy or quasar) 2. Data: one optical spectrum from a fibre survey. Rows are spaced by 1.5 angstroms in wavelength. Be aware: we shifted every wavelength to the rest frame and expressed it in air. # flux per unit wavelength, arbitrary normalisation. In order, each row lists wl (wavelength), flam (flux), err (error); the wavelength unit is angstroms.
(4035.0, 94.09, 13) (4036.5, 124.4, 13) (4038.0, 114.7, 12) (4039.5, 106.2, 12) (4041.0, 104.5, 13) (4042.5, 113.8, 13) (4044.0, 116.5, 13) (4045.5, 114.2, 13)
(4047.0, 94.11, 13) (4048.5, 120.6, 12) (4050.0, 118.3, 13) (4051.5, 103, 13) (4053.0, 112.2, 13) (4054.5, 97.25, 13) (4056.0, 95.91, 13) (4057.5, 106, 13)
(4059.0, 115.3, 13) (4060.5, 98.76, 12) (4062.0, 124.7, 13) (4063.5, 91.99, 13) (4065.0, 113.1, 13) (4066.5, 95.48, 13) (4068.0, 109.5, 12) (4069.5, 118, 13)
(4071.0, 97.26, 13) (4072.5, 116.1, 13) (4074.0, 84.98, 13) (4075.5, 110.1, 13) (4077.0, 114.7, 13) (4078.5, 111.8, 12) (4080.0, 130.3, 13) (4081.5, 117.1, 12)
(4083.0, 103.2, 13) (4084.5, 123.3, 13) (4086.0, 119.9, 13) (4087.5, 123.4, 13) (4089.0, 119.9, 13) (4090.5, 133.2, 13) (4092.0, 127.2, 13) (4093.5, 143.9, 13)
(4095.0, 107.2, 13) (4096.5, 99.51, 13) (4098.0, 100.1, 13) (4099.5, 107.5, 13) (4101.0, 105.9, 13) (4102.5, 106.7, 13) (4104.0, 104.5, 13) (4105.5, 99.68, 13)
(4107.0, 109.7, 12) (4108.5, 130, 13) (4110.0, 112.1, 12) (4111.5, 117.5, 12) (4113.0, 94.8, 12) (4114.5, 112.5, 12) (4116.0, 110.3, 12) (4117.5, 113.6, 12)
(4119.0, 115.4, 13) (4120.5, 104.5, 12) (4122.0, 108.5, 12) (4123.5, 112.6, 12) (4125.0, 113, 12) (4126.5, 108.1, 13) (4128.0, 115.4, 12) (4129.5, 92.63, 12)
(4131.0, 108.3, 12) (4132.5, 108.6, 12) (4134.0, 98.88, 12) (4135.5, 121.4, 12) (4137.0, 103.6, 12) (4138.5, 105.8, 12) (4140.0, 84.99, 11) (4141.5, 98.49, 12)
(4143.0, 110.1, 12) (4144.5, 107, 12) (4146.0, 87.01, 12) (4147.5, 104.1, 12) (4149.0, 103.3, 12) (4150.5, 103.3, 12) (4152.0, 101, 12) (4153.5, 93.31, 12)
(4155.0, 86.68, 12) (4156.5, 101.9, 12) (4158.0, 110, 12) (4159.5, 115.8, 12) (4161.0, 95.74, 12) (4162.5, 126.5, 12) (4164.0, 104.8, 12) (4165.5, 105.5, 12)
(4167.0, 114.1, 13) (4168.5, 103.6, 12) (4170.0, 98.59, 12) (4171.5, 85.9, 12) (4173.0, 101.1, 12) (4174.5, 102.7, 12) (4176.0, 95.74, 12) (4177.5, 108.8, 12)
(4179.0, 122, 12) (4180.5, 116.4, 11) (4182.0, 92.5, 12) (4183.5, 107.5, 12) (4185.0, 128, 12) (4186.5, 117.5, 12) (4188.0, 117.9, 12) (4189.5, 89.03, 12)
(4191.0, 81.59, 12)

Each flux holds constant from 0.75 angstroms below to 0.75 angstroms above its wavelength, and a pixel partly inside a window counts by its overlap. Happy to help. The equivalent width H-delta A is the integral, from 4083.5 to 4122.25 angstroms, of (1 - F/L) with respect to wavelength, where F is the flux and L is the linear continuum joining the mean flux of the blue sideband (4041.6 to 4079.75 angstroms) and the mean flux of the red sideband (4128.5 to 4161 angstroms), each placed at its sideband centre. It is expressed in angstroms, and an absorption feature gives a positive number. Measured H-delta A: -3.1 angstroms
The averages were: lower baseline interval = 108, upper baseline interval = 102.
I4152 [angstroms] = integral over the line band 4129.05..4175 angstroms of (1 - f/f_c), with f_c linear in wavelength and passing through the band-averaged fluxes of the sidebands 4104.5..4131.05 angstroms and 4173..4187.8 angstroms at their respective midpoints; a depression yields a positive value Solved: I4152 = 3.0 angstroms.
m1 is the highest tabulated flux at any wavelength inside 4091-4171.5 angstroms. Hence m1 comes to 143.9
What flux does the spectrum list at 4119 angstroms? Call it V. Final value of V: 115.4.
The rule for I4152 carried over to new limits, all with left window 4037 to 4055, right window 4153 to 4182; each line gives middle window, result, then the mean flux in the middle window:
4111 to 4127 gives -0.5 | 110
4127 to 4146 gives 0.3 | 104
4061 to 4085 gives -0.2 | 110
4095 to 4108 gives 0.3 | 105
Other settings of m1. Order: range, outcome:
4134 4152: 121.4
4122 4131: 115.4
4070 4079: 116.1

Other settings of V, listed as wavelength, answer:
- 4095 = 107.2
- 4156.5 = 101.9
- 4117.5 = 113.6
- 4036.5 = 124.4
